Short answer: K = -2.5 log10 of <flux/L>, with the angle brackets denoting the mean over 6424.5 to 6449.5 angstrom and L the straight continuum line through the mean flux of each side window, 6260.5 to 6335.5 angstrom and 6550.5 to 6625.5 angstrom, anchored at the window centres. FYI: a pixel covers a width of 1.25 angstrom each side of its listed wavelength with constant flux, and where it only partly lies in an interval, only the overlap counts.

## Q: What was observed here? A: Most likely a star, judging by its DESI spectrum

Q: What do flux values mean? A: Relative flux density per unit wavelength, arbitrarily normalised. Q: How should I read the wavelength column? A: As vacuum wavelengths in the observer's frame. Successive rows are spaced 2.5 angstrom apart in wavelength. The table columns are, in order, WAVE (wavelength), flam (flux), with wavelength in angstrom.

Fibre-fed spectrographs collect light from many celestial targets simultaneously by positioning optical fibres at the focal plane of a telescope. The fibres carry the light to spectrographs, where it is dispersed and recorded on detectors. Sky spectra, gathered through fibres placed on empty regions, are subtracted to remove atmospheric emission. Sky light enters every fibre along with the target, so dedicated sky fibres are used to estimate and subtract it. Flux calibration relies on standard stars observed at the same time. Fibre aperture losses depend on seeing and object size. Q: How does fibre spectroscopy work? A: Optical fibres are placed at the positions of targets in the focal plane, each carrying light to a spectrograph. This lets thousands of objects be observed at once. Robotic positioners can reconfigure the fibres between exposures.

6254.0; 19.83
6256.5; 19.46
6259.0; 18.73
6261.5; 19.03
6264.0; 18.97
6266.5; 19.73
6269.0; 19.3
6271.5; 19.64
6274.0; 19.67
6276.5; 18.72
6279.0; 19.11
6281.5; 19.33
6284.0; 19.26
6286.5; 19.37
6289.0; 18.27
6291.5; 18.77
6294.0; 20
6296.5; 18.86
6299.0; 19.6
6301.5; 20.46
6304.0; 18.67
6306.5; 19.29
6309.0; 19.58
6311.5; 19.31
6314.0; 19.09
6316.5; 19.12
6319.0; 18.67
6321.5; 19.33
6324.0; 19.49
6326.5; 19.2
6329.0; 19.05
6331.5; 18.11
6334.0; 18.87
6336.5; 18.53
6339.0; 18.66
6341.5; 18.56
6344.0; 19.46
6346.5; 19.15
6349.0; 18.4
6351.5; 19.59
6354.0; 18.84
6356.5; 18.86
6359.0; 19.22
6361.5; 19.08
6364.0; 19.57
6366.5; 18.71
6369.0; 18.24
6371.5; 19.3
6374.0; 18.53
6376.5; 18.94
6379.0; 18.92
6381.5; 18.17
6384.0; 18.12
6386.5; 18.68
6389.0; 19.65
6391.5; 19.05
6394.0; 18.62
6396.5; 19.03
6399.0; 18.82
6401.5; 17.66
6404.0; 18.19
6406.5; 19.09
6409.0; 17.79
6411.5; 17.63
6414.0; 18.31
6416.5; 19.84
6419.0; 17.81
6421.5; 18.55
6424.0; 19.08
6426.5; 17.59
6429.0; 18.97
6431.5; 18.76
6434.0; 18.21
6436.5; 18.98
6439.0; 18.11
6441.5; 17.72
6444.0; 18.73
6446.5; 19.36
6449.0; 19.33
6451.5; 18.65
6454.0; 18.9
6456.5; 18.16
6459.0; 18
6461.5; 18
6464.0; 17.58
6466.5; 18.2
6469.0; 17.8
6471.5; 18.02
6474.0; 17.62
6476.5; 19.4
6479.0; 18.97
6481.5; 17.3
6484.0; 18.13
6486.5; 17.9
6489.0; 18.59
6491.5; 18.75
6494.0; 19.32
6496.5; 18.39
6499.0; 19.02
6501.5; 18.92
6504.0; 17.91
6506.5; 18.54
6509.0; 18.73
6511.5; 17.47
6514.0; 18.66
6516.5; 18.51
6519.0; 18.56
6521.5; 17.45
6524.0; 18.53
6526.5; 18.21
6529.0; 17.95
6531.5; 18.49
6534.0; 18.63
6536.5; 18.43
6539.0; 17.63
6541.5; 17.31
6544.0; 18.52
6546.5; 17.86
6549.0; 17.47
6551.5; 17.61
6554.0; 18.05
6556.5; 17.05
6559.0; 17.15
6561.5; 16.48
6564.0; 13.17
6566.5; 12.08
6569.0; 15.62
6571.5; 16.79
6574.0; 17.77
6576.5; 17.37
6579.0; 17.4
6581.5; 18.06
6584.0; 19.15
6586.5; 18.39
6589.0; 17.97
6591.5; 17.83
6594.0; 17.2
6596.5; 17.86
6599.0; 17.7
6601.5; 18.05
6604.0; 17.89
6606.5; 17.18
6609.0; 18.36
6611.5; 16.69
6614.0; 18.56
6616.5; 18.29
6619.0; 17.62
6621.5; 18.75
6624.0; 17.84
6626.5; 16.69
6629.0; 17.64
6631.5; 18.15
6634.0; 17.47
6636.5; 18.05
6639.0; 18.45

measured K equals -0.016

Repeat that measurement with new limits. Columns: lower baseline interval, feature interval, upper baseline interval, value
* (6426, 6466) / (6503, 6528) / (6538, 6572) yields -0.06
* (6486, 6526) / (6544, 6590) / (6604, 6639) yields 0.07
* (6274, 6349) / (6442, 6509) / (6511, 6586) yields -0.03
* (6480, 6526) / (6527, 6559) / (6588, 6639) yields 0.02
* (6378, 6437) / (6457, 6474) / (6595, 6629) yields 0.03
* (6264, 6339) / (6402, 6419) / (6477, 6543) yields 0.02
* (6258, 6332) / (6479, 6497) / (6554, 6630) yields -0.02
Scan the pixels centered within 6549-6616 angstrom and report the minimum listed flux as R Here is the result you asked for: 12.08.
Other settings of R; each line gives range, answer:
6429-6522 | 17.3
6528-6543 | 17.31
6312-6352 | 18.11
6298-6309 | 18.67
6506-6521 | 17.47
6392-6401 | 18.62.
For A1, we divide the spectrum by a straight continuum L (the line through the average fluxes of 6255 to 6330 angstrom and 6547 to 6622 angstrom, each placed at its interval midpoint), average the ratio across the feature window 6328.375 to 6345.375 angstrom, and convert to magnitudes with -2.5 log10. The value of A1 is 0.012 mag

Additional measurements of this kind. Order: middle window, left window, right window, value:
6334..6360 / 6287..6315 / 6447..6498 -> 0.01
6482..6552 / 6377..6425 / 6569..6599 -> -0.01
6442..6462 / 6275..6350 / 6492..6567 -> -0.02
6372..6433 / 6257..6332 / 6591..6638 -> 0.01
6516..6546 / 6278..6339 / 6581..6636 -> 0.00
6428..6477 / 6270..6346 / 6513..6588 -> -0.02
